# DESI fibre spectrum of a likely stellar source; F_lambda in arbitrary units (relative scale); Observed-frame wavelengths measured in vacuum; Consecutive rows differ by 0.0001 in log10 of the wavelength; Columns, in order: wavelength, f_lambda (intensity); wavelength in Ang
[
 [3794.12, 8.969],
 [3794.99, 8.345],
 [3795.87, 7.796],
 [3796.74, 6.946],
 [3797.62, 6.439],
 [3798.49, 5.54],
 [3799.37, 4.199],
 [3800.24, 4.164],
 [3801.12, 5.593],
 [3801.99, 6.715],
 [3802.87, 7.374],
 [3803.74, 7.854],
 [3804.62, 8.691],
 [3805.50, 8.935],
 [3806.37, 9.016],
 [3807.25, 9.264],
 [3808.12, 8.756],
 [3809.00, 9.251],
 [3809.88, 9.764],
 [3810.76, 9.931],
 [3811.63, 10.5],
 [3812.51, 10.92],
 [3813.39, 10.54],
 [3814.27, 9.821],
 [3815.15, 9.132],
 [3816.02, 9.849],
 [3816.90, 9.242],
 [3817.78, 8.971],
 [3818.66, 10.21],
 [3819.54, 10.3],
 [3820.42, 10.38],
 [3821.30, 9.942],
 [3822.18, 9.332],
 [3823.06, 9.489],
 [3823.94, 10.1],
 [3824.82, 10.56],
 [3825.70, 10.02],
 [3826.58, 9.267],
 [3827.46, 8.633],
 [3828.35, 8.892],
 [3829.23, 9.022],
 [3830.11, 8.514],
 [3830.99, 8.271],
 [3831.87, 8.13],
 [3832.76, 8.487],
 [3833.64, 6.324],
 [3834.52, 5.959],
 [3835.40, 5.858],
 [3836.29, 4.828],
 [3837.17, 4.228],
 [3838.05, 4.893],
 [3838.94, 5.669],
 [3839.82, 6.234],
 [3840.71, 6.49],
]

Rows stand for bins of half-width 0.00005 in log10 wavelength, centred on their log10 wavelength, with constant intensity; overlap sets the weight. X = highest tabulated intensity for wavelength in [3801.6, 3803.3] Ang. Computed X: 7.374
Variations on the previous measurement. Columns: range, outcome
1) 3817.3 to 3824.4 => 10.38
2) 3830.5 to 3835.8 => 8.487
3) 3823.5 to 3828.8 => 10.56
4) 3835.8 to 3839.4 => 5.669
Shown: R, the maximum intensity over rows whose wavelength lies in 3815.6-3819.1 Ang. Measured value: 10.21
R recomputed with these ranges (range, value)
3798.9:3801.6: 5.593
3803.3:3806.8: 9.016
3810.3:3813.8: 10.92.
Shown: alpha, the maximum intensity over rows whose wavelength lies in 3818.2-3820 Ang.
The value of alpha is 10.3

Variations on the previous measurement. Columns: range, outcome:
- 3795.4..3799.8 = 7.796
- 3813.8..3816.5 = 9.849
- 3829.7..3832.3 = 8.514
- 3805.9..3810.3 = 9.764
